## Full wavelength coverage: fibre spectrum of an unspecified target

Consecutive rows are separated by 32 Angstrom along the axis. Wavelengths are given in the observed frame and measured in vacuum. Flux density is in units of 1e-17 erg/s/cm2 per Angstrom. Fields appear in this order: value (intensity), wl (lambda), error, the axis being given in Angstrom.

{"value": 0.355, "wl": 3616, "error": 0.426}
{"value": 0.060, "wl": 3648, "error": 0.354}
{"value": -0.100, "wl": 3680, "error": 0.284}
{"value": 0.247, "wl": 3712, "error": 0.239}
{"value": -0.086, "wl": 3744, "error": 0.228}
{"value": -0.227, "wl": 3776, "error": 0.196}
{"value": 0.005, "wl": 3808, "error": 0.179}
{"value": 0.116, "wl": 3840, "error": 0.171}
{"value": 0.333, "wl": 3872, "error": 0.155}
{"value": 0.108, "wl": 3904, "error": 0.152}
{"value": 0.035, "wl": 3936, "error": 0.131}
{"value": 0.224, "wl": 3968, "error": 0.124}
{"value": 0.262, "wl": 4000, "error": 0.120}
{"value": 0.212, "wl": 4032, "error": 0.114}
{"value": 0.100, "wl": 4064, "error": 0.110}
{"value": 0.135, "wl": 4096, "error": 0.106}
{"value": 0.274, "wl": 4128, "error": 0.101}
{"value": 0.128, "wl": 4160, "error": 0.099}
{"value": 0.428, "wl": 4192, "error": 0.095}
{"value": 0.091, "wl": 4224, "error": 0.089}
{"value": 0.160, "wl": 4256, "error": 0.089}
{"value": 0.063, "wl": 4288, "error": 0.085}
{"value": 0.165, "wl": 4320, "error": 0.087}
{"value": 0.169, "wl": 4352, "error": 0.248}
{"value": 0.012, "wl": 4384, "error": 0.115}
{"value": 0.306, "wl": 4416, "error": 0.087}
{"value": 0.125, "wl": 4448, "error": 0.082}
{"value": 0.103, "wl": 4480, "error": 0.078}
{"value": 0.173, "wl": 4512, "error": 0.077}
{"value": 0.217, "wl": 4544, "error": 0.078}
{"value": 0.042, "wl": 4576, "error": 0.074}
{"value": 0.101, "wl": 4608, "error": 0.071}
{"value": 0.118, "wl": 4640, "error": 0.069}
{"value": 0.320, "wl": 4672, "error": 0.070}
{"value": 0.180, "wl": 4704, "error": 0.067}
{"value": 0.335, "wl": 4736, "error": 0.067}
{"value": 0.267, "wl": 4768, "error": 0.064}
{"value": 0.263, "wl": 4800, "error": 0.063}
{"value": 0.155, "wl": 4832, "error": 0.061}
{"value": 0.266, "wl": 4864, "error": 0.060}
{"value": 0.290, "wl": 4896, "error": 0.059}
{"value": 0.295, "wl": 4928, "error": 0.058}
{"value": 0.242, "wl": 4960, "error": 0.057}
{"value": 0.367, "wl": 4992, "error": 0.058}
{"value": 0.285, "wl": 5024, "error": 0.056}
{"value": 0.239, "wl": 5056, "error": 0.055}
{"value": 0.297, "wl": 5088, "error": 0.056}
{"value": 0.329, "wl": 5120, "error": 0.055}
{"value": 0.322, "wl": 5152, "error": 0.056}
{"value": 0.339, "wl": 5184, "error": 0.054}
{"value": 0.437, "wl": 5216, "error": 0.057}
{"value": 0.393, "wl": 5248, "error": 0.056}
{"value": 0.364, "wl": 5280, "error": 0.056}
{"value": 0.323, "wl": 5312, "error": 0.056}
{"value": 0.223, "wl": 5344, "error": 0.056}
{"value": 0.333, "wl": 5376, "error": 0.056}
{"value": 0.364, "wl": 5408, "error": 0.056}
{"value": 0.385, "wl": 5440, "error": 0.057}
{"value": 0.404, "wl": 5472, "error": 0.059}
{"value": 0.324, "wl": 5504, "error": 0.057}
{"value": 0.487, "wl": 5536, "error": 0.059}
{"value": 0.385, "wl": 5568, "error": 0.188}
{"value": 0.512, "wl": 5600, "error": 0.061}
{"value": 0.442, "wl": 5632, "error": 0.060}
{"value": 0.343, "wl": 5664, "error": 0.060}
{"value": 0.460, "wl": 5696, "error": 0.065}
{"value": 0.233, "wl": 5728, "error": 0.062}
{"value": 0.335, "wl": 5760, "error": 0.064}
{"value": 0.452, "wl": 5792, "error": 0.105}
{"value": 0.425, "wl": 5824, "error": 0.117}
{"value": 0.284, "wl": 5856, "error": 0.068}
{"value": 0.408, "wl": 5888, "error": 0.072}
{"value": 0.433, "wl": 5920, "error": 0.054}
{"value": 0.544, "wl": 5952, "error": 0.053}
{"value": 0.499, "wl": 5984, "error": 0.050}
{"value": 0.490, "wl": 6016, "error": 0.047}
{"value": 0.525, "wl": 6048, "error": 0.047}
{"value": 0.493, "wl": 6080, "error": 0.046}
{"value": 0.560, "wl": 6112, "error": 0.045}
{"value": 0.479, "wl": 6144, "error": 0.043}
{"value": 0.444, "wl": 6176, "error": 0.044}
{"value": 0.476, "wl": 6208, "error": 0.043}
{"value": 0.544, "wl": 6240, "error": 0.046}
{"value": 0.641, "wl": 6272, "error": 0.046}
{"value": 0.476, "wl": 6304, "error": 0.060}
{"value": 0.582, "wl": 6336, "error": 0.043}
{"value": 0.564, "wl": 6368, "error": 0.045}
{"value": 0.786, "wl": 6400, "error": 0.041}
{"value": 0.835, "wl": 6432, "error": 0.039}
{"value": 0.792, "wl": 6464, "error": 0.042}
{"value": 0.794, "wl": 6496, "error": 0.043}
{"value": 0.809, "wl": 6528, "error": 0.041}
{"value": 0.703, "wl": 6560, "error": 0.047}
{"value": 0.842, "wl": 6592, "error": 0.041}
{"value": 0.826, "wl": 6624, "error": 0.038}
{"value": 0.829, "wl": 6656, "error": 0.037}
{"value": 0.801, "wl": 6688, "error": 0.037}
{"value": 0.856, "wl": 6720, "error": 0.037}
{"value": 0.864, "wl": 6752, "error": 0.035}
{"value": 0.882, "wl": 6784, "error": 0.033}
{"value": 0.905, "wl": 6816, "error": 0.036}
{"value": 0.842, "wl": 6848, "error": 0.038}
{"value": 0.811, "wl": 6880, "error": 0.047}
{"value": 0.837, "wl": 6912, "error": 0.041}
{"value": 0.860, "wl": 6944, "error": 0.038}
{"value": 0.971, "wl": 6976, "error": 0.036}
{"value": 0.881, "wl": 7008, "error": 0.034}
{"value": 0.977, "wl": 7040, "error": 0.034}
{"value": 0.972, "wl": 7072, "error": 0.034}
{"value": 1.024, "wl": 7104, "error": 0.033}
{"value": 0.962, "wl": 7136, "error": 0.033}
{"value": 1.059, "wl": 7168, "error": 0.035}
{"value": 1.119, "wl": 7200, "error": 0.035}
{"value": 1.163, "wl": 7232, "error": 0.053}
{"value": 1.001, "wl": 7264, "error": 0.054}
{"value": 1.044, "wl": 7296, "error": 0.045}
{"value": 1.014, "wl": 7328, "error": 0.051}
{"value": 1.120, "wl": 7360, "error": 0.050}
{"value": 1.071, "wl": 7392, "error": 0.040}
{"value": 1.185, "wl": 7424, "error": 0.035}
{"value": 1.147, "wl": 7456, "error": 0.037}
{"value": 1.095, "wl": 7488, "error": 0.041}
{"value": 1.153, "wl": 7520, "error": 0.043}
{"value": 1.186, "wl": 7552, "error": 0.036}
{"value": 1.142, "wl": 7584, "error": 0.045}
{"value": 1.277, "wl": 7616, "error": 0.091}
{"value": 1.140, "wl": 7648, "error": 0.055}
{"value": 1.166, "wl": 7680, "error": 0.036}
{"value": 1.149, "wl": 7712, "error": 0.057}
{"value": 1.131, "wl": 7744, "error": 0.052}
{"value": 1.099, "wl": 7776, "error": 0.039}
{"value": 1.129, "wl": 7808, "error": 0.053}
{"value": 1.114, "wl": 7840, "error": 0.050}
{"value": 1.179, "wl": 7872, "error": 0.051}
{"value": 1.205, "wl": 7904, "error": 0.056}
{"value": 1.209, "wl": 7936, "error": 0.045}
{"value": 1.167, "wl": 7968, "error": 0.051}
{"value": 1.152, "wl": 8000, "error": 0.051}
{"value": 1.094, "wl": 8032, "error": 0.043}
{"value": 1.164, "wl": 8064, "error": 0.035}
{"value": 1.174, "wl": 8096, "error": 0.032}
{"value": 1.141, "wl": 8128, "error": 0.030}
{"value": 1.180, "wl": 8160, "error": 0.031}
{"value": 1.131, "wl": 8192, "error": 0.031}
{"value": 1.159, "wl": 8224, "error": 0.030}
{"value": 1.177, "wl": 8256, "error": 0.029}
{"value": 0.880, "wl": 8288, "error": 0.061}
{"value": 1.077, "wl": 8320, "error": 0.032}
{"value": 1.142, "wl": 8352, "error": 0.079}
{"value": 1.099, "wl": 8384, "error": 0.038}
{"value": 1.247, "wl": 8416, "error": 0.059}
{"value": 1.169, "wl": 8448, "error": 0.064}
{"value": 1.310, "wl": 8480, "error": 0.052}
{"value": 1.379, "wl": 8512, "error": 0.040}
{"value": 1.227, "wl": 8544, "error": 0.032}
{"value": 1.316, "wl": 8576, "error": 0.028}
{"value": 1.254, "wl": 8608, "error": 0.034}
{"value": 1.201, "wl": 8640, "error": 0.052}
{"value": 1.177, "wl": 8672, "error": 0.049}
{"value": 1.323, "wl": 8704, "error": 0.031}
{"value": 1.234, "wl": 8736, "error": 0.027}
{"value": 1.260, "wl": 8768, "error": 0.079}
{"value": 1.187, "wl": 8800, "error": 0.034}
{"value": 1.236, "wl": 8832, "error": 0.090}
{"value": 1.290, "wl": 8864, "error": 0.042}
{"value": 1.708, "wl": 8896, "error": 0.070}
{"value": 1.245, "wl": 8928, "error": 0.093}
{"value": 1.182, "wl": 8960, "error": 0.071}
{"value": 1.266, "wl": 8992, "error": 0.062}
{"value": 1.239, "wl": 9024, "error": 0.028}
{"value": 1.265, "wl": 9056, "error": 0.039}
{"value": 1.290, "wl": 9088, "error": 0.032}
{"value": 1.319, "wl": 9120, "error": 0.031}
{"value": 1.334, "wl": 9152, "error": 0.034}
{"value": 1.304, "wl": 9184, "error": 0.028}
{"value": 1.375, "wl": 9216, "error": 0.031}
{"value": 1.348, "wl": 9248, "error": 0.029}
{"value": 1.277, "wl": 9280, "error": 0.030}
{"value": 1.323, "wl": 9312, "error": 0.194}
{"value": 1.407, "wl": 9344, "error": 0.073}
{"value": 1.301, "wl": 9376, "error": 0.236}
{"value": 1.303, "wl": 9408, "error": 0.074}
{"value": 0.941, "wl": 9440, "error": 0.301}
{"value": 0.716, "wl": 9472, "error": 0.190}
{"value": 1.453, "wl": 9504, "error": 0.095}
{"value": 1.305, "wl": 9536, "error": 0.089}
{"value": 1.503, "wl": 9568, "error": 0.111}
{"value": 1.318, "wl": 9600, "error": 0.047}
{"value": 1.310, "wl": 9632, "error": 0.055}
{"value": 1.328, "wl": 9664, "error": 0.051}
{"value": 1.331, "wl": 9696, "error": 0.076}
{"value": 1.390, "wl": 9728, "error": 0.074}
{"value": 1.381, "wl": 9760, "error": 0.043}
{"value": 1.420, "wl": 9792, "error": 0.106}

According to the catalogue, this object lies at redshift 0.601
